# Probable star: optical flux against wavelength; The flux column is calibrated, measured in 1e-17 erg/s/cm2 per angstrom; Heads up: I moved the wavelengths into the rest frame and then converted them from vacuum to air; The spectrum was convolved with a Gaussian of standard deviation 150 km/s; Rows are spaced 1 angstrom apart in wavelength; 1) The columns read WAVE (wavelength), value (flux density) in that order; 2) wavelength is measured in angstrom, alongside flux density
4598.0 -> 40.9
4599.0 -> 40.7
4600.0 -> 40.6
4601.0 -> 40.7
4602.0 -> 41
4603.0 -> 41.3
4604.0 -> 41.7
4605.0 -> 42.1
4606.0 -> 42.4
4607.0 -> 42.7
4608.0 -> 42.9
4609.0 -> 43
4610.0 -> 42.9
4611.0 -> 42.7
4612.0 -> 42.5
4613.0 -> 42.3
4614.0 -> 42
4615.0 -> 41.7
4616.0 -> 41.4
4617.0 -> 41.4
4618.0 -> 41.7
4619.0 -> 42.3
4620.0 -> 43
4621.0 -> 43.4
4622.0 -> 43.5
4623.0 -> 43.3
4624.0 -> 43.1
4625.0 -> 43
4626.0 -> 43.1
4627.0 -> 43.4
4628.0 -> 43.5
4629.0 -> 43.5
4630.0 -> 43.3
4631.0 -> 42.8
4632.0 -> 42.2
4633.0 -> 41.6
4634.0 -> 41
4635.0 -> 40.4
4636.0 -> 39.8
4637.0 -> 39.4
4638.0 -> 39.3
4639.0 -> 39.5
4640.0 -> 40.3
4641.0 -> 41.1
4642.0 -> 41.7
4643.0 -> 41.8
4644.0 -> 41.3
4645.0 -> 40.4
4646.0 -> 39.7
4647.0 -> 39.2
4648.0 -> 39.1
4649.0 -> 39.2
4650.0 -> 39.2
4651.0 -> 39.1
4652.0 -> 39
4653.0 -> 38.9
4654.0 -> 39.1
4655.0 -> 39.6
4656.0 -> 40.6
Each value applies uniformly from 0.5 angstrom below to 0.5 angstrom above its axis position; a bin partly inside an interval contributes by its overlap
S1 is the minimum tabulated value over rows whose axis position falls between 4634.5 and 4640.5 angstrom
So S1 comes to 39.3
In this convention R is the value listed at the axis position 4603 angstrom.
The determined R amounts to 41.3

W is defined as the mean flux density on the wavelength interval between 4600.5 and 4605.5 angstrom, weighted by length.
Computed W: 41.4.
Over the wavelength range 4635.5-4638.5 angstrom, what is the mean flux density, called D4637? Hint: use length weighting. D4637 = 39.5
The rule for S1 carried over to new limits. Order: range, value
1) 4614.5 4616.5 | 41.4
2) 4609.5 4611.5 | 42.7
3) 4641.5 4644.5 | 41.3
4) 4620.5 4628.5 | 43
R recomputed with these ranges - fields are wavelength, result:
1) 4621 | 43.4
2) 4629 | 43.5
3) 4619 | 42.3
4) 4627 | 43.4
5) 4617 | 41.4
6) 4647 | 39.2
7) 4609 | 43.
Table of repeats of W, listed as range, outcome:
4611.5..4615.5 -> 42.1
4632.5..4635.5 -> 41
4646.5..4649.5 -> 39.2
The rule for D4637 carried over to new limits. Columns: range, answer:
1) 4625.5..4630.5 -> 43.4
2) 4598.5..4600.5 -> 40.7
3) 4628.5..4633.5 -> 42.7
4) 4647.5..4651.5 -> 39.2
